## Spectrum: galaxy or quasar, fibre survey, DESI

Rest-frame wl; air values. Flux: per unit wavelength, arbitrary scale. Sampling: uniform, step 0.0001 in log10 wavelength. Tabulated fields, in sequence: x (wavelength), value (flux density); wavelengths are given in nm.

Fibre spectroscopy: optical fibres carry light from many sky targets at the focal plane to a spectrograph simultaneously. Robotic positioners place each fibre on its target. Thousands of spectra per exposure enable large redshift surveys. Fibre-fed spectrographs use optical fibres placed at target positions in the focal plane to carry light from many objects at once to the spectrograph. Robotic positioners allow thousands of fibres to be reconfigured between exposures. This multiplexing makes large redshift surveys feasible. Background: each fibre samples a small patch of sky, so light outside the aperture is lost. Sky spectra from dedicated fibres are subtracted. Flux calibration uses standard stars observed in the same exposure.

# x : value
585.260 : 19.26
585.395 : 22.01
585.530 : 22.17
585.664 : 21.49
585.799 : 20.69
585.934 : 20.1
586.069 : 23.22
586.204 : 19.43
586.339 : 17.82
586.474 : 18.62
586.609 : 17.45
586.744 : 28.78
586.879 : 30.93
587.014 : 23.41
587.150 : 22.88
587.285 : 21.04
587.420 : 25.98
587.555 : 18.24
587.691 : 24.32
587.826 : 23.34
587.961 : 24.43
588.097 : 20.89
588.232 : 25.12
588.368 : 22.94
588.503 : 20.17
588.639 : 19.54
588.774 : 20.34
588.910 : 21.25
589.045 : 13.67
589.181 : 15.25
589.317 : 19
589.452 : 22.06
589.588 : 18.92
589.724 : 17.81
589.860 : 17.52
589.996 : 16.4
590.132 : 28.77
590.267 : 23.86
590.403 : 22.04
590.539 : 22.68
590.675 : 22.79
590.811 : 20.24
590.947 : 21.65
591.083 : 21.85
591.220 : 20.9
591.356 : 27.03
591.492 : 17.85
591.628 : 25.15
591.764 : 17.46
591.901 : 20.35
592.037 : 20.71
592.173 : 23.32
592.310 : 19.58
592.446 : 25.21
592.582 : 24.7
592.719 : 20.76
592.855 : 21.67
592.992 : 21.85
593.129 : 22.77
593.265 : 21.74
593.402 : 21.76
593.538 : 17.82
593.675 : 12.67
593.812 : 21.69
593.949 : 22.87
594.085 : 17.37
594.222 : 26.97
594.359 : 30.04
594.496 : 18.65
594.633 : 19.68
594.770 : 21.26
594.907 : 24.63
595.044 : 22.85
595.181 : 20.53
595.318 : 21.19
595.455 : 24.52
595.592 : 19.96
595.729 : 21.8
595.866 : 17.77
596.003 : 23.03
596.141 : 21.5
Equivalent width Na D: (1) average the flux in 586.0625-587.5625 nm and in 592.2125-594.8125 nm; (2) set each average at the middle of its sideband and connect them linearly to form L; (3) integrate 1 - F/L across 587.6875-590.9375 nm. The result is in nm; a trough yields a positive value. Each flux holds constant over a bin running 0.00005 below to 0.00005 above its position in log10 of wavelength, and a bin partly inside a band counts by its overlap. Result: 0.18 nm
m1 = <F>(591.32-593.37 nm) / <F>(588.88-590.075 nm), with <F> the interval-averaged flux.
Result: 1.2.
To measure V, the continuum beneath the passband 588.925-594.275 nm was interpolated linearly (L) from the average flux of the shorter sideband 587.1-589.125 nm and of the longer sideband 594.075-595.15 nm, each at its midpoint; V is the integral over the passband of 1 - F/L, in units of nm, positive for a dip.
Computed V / 0.32 nm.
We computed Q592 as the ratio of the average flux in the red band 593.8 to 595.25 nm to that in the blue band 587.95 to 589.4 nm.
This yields 1.12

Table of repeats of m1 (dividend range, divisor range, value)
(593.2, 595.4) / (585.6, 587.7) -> 0.97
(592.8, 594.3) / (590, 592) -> 0.94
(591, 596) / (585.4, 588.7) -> 0.97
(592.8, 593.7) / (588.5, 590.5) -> 1.03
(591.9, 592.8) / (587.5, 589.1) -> 1.05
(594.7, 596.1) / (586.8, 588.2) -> 0.92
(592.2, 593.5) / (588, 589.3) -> 1.11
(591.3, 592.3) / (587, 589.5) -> 1.01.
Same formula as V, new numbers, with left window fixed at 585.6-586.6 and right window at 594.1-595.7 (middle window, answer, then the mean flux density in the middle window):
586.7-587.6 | -0.186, 24.5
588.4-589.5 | 0.098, 19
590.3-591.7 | -0.053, 22.2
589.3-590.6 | 0.010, 21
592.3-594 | 0.065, 21.2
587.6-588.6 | -0.108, 22.8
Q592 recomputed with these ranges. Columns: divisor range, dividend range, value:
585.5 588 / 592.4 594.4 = 0.98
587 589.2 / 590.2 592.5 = 1.02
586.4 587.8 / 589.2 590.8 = 0.90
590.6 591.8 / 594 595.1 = 1.04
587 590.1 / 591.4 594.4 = 1.04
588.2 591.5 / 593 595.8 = 1.04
